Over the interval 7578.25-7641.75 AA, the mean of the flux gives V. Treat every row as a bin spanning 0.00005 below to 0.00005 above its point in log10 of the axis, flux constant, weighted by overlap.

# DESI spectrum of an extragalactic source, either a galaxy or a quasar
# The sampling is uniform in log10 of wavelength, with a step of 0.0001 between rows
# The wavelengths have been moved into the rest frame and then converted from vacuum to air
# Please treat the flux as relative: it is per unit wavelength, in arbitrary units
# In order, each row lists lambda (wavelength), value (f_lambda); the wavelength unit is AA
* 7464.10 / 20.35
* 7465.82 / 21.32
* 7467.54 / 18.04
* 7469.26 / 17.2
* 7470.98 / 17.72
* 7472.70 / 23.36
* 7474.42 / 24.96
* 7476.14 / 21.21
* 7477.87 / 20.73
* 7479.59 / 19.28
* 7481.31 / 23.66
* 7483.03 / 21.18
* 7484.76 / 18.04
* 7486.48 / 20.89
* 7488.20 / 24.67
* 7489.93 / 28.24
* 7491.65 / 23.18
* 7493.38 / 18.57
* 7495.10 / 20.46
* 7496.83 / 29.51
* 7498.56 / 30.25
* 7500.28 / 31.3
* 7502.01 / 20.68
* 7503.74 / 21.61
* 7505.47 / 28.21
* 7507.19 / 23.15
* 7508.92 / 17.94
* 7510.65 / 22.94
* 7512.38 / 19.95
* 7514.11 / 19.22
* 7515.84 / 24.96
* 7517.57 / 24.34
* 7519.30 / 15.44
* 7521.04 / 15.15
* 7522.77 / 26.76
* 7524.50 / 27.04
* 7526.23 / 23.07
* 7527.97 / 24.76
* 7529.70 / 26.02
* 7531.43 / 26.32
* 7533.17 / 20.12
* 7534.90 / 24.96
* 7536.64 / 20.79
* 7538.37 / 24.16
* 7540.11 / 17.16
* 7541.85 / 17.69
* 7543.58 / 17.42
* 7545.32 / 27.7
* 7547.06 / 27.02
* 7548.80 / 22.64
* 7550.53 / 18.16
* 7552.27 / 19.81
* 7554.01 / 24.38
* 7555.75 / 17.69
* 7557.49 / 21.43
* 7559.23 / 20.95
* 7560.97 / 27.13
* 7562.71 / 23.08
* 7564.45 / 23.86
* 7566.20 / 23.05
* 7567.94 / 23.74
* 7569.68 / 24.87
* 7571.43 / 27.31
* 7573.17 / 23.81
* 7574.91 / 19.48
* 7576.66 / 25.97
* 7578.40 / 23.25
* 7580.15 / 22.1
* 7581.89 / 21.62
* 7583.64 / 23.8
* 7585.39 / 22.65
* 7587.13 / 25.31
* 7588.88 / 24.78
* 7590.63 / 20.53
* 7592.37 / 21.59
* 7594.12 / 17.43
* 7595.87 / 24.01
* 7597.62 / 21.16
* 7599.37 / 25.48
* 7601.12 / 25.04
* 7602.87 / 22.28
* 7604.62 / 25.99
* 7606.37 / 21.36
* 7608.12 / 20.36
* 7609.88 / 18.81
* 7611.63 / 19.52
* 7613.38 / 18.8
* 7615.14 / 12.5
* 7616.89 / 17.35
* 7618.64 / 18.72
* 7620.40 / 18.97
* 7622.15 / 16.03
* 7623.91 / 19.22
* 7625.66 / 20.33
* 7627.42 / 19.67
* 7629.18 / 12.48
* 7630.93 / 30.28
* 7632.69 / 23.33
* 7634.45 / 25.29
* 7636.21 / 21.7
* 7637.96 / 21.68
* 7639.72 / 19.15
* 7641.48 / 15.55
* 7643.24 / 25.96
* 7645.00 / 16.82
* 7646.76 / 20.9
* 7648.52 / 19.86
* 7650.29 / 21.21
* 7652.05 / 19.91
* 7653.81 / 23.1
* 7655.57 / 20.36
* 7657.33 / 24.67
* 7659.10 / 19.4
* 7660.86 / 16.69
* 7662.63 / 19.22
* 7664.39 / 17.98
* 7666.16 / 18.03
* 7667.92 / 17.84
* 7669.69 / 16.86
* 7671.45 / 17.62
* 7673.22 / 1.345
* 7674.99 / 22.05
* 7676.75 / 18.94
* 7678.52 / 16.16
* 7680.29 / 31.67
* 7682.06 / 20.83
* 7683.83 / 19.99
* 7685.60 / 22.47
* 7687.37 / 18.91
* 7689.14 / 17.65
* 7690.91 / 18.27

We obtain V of 21.1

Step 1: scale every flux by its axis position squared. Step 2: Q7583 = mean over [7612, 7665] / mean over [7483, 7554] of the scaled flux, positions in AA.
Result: 0.9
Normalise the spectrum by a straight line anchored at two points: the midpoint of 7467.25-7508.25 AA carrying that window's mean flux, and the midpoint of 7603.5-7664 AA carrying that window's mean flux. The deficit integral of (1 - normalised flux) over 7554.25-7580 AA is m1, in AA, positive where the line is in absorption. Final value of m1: -2.29 AA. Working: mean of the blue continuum 22.8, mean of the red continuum 20.1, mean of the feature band 23.3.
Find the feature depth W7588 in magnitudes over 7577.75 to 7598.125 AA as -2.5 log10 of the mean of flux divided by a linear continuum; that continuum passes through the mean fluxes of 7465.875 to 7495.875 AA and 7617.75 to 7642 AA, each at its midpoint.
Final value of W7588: -0.09 mag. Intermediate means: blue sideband 21.3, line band 22.4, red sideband 20.2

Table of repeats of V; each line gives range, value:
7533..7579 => 22.5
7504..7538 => 22.7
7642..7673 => 19.3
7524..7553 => 22.6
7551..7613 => 22.6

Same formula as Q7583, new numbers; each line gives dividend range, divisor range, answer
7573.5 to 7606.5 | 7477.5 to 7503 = 1.00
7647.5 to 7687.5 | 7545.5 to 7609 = 0.87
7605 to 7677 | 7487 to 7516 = 0.84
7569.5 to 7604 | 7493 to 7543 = 1.03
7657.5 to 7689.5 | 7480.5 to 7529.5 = 0.85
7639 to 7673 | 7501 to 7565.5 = 0.89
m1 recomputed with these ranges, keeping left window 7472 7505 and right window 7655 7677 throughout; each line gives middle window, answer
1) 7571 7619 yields -4.4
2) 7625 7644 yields -2.7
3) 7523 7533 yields -1.4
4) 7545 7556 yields -0.6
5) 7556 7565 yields -0.8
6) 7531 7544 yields 0.4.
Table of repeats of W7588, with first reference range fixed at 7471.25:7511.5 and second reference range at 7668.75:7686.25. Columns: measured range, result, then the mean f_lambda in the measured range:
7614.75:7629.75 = 0.15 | 17.5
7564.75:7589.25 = -0.12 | 23.7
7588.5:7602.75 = -0.09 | 22.4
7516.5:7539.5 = -0.03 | 22.9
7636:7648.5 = -0.03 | 20.2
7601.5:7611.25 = -0.07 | 21.8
